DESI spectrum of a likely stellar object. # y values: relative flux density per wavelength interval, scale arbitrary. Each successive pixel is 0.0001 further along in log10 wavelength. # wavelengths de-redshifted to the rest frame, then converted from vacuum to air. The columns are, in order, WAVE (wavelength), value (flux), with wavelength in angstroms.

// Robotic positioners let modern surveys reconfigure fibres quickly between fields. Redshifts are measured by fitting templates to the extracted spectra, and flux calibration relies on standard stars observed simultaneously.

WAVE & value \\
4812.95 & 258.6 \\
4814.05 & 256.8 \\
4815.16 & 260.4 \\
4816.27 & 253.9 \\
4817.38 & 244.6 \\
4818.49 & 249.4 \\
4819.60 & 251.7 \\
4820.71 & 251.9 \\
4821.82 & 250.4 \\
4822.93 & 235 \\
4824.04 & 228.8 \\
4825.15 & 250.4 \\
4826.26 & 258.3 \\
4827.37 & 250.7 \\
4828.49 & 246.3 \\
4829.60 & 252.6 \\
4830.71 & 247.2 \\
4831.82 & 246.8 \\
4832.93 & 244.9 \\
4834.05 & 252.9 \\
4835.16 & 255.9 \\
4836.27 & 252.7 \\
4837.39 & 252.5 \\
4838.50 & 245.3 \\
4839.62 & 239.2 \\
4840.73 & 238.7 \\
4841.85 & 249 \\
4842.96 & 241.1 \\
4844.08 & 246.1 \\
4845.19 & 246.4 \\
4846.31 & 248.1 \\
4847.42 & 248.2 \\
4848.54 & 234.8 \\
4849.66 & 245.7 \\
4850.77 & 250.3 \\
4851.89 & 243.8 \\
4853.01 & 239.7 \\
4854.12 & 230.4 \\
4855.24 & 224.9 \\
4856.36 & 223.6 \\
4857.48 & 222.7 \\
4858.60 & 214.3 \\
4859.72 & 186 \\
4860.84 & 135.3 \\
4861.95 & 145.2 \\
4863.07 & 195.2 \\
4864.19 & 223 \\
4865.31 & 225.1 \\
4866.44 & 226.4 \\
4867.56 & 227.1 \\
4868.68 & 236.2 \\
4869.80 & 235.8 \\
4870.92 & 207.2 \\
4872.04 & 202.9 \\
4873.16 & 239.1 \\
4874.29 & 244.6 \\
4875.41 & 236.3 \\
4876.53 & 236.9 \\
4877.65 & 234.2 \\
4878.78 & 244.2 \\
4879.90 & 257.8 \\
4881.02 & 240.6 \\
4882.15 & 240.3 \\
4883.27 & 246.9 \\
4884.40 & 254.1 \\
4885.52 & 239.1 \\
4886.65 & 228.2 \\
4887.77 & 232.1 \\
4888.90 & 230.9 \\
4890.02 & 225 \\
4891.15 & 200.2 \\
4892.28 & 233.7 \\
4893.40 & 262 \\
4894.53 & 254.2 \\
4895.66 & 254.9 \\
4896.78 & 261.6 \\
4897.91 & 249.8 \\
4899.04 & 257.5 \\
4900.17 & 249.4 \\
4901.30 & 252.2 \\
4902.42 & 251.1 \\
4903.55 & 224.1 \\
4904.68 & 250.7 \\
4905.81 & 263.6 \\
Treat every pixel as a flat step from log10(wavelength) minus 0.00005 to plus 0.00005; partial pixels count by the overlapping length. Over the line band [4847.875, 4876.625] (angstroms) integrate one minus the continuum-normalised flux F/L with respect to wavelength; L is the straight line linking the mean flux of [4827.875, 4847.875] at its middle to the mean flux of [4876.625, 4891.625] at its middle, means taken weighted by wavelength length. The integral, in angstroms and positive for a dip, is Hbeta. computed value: 2.5 angstroms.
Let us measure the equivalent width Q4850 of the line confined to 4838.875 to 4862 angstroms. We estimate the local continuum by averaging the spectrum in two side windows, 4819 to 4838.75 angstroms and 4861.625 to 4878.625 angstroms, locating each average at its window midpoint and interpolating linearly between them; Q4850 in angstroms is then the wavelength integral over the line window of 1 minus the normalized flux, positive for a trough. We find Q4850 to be 0.7 angstroms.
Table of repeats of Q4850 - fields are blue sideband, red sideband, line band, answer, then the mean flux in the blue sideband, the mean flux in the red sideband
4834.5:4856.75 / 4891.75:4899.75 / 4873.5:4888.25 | 0.5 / 243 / 253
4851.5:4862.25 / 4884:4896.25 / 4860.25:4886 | -0.2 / 208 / 238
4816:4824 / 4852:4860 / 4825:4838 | -0.7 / 247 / 223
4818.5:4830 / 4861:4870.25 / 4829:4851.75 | -1.3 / 248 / 211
